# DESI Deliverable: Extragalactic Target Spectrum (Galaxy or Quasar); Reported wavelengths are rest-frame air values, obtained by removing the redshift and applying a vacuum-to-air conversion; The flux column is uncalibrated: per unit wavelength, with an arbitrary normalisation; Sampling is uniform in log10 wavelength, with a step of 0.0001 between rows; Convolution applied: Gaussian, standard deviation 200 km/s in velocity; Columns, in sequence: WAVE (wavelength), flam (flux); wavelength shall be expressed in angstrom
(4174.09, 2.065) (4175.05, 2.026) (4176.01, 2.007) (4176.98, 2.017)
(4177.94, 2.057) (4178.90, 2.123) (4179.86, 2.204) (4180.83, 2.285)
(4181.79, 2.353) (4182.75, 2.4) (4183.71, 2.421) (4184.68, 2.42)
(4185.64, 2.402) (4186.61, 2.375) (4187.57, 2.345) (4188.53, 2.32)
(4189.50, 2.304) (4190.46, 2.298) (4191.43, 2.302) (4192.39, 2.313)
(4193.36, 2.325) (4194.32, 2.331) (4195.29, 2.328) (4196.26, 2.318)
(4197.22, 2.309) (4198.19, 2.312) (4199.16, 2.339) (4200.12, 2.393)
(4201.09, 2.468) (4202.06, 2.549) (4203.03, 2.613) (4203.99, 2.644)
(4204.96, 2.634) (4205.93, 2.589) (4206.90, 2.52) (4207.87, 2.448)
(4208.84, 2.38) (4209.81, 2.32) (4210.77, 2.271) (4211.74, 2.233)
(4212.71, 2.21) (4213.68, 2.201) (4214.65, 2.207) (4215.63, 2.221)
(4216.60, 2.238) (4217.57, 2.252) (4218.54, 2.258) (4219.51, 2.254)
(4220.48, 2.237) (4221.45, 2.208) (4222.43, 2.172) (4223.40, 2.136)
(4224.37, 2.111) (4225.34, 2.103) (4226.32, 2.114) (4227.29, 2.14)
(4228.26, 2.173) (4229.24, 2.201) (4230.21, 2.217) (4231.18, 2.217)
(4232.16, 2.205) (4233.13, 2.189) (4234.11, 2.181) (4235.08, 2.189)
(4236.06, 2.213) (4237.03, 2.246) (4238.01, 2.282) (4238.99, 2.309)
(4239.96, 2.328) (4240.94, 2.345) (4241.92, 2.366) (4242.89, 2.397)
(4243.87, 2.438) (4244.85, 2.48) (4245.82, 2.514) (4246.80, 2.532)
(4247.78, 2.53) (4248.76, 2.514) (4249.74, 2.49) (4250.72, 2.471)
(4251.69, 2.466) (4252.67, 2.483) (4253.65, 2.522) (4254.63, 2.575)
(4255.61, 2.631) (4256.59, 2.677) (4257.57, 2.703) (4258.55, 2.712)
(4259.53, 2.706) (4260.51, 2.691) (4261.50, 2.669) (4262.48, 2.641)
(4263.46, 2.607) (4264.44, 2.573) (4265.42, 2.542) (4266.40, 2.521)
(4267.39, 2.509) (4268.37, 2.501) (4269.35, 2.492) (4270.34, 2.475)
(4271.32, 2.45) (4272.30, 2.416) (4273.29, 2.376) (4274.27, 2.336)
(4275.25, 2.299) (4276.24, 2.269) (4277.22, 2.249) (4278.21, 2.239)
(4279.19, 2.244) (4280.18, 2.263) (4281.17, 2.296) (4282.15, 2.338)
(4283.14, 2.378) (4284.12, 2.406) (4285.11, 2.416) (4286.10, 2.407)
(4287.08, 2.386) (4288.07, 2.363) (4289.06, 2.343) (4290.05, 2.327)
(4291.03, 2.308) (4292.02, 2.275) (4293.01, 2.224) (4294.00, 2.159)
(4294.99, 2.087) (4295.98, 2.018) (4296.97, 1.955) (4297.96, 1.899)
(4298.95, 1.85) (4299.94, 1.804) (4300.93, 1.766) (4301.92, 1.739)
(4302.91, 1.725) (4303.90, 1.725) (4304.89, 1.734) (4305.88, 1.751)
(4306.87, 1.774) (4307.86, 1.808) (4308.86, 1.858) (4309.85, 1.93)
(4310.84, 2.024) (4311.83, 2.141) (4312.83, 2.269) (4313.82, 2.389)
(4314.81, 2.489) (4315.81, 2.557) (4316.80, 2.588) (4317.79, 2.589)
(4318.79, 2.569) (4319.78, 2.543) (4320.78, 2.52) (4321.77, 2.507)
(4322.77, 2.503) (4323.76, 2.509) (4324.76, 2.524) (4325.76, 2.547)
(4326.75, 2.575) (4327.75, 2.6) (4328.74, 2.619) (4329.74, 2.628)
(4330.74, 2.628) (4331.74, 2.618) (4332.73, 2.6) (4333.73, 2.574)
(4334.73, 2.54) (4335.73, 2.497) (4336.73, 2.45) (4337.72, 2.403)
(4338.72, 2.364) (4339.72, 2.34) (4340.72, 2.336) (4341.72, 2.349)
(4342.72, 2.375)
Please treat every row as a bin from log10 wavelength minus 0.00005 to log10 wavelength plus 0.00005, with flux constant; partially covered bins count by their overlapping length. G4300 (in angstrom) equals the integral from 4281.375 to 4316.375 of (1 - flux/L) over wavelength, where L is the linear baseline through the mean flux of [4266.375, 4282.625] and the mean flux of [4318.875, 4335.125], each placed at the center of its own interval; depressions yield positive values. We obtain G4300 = 4.98 angstrom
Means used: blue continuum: 2.36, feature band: 2.11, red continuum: 2.57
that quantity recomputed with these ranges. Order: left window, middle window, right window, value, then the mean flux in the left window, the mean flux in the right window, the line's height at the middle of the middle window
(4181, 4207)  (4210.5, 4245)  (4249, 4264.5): 3.8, 2.4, 2.6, 2.51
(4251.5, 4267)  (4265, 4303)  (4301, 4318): 1.4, 2.61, 2.05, 2.33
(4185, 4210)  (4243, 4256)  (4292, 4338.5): -0.9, 2.4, 2.26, 2.34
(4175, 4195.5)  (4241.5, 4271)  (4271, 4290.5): -2.9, 2.27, 2.34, 2.32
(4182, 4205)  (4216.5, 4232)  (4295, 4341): 1.1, 2.39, 2.27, 2.36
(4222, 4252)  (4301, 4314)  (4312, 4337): 3.1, 2.3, 2.53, 2.49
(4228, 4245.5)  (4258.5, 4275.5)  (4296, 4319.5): -2.7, 2.28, 2.05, 2.18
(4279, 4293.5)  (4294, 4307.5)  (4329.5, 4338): 3.1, 2.33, 2.55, 2.4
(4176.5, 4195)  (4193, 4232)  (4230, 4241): -0.6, 2.3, 2.24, 2.27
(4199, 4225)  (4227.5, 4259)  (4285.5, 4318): -2.1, 2.34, 2.1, 2.25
